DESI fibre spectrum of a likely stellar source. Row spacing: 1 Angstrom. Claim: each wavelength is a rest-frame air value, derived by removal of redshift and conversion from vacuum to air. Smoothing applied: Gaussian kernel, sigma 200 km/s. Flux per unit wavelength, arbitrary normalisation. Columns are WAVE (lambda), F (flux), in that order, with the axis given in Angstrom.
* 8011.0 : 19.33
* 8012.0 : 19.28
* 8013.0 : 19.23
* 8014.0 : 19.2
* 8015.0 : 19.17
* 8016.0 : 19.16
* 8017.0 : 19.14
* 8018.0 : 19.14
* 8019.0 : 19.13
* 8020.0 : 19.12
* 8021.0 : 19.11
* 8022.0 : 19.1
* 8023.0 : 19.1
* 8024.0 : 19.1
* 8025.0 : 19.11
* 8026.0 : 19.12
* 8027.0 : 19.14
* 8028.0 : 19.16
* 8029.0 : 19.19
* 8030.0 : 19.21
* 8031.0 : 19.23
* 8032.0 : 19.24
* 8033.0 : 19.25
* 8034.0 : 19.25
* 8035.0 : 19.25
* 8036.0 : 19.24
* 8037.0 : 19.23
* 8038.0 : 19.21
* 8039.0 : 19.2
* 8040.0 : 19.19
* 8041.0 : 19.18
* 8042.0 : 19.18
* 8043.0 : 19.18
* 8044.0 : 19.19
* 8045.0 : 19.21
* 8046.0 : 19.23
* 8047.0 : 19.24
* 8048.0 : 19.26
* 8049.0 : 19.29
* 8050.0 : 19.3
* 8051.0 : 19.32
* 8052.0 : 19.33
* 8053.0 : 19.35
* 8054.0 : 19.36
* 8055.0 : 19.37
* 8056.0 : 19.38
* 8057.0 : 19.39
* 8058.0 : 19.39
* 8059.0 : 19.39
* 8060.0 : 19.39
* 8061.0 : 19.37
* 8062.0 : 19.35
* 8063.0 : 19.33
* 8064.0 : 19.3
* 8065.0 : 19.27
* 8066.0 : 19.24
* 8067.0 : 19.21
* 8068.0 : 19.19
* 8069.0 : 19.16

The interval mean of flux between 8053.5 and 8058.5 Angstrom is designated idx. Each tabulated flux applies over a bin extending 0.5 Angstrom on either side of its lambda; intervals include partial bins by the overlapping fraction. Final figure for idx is 19.4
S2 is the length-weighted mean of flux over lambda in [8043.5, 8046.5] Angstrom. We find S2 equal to 19.2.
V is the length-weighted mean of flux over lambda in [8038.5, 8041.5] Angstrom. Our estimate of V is 19.2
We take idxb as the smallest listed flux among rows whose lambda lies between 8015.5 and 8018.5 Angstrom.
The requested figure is 19.14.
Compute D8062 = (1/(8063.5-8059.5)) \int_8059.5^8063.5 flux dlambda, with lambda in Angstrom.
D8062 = 19.4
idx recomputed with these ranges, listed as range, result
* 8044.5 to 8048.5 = 19.2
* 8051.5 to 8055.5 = 19.4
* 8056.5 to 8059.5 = 19.4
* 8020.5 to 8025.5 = 19.1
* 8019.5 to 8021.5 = 19.1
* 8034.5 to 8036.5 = 19.2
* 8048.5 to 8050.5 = 19.3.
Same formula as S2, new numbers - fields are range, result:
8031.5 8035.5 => 19.2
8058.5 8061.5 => 19.4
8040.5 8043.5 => 19.2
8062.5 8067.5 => 19.3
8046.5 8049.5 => 19.3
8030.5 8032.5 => 19.2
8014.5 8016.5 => 19.2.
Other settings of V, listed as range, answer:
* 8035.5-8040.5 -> 19.2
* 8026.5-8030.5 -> 19.2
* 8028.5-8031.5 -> 19.2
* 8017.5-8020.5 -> 19.1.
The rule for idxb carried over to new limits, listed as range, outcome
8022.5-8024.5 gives 19.1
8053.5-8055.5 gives 19.36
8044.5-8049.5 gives 19.21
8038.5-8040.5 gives 19.19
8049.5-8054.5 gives 19.3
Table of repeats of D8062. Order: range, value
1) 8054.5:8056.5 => 19.4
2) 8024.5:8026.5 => 19.1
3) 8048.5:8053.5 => 19.3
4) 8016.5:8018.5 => 19.1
